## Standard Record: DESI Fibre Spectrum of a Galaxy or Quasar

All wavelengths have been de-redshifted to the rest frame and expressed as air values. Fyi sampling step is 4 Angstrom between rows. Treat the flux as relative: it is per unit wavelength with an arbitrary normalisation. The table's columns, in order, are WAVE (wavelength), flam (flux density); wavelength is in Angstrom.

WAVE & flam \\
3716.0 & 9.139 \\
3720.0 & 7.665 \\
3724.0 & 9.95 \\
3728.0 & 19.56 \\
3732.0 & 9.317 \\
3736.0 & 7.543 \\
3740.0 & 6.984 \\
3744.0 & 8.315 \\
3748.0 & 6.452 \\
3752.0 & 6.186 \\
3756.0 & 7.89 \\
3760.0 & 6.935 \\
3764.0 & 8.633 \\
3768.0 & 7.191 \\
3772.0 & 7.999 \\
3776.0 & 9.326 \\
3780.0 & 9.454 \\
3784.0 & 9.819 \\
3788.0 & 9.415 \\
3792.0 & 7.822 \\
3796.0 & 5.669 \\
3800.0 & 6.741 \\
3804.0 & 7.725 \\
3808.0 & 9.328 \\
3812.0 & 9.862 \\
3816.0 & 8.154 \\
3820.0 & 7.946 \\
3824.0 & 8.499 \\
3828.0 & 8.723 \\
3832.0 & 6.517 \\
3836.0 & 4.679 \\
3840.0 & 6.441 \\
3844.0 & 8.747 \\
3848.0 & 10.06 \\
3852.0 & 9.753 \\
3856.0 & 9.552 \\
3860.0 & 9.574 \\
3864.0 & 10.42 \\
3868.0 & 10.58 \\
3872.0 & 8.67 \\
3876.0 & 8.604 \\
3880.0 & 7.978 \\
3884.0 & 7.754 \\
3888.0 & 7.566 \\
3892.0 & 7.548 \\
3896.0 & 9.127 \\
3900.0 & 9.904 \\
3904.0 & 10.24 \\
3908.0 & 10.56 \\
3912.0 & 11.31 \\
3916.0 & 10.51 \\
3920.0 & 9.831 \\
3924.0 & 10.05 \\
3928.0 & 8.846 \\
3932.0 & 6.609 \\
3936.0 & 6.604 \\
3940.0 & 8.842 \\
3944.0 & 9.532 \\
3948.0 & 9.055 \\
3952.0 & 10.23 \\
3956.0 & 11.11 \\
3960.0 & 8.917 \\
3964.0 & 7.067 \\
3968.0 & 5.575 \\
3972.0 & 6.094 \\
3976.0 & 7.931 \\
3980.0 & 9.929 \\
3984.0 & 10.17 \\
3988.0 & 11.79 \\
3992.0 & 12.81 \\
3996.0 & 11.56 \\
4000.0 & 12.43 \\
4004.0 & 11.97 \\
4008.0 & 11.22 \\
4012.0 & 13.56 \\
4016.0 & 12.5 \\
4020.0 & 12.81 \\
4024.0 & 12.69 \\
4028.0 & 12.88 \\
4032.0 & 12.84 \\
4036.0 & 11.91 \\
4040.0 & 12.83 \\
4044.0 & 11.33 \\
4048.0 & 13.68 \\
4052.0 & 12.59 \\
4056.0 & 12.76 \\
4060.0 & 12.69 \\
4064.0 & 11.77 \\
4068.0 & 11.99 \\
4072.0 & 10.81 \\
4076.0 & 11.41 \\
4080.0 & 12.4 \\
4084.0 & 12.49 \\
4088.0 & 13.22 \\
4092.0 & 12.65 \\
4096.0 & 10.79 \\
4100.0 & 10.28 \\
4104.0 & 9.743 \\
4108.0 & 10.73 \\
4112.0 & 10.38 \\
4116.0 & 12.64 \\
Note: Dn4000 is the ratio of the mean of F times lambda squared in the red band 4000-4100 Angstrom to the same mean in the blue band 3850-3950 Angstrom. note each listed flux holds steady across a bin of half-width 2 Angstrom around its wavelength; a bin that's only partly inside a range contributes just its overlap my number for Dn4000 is 1.45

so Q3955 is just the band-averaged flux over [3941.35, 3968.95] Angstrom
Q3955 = 8.91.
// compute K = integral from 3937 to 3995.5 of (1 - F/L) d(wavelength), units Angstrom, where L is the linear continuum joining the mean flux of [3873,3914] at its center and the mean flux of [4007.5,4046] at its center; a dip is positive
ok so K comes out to 9.2 Angstrom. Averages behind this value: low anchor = 9.05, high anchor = 12.5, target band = 9.23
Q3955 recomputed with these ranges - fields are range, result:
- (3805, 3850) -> 8.08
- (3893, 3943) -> 9.34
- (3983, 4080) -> 12.2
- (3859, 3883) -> 9.23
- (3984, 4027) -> 12.2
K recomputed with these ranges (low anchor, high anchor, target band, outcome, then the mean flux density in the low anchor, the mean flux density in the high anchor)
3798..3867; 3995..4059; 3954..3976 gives 6.7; 8.43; 12.5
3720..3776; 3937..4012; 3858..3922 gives 0.2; 8.68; 9.85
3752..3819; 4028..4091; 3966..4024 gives 3.0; 8.18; 12.3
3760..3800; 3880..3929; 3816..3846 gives 4.4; 8.22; 9.39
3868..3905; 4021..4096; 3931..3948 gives 3.0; 8.66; 12.3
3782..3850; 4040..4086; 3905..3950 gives 2.8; 8.01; 12.2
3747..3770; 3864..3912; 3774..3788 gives -3.6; 7.25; 9.12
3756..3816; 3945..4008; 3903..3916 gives -2.0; 8.26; 9.82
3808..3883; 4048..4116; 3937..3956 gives 1.0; 8.61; 11.8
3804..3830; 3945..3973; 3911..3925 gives -3.1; 8.67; 8.42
